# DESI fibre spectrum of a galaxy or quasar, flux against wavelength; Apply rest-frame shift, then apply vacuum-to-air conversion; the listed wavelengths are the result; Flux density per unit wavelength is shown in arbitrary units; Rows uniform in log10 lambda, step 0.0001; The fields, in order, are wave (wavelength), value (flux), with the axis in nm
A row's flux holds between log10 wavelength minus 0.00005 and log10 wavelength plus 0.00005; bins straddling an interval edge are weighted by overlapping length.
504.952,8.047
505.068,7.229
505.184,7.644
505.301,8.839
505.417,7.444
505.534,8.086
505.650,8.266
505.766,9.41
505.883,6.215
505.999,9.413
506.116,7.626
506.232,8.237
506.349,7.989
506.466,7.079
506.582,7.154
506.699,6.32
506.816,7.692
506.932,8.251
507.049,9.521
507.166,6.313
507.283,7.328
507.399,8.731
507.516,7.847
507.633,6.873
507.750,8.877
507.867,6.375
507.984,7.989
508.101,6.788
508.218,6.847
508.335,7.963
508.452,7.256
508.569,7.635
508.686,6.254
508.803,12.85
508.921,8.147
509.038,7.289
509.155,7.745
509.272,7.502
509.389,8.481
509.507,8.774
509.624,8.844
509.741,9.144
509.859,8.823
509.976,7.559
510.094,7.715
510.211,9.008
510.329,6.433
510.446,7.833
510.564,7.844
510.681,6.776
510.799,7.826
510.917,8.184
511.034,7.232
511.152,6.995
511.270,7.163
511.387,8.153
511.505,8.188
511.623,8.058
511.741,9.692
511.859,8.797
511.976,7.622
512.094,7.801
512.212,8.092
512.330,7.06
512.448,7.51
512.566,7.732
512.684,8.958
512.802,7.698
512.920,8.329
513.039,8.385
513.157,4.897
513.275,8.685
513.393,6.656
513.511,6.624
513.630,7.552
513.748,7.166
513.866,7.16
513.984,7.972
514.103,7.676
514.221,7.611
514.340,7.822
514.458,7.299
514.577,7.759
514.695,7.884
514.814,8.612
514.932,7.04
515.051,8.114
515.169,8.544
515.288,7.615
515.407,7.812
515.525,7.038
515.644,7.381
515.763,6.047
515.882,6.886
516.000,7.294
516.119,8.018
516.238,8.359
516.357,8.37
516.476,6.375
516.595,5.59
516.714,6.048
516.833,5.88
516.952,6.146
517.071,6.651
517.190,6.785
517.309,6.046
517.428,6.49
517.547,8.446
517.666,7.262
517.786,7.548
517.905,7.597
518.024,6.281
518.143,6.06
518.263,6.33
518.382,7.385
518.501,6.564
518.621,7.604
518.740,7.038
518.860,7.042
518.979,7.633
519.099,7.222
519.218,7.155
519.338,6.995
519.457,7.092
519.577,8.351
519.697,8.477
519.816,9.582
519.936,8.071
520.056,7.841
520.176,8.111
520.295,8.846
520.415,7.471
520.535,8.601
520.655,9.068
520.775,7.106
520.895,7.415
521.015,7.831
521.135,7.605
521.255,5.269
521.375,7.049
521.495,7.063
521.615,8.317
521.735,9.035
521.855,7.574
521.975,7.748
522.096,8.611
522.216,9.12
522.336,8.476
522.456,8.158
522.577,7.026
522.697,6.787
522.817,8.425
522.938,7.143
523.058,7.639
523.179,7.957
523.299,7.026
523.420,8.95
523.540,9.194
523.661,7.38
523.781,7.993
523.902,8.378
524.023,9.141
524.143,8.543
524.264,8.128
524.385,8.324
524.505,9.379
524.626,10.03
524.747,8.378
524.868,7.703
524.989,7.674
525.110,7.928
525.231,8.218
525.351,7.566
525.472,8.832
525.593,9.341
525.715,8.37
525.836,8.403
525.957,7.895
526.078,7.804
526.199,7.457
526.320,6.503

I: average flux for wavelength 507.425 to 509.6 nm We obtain 7.89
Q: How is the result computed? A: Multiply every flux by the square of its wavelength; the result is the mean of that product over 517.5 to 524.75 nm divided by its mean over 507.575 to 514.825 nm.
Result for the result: 1.0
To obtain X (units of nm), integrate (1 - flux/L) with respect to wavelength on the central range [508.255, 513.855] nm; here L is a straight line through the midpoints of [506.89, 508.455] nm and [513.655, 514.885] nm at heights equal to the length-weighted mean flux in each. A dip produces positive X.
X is -0.156 nm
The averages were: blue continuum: 7.65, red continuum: 7.69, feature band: 7.88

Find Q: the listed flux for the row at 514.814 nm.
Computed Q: 8.612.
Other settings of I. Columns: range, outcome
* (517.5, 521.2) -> 7.59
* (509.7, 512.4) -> 7.9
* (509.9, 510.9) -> 7.67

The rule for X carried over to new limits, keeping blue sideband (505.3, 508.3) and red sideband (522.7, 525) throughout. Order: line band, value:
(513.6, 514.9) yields 0.05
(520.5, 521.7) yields 0.09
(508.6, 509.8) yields -0.10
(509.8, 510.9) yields 0.01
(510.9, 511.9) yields -0.02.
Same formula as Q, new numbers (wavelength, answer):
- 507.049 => 9.521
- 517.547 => 8.446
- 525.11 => 7.928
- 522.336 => 8.476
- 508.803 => 12.85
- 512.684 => 8.958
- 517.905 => 7.597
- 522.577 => 7.026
